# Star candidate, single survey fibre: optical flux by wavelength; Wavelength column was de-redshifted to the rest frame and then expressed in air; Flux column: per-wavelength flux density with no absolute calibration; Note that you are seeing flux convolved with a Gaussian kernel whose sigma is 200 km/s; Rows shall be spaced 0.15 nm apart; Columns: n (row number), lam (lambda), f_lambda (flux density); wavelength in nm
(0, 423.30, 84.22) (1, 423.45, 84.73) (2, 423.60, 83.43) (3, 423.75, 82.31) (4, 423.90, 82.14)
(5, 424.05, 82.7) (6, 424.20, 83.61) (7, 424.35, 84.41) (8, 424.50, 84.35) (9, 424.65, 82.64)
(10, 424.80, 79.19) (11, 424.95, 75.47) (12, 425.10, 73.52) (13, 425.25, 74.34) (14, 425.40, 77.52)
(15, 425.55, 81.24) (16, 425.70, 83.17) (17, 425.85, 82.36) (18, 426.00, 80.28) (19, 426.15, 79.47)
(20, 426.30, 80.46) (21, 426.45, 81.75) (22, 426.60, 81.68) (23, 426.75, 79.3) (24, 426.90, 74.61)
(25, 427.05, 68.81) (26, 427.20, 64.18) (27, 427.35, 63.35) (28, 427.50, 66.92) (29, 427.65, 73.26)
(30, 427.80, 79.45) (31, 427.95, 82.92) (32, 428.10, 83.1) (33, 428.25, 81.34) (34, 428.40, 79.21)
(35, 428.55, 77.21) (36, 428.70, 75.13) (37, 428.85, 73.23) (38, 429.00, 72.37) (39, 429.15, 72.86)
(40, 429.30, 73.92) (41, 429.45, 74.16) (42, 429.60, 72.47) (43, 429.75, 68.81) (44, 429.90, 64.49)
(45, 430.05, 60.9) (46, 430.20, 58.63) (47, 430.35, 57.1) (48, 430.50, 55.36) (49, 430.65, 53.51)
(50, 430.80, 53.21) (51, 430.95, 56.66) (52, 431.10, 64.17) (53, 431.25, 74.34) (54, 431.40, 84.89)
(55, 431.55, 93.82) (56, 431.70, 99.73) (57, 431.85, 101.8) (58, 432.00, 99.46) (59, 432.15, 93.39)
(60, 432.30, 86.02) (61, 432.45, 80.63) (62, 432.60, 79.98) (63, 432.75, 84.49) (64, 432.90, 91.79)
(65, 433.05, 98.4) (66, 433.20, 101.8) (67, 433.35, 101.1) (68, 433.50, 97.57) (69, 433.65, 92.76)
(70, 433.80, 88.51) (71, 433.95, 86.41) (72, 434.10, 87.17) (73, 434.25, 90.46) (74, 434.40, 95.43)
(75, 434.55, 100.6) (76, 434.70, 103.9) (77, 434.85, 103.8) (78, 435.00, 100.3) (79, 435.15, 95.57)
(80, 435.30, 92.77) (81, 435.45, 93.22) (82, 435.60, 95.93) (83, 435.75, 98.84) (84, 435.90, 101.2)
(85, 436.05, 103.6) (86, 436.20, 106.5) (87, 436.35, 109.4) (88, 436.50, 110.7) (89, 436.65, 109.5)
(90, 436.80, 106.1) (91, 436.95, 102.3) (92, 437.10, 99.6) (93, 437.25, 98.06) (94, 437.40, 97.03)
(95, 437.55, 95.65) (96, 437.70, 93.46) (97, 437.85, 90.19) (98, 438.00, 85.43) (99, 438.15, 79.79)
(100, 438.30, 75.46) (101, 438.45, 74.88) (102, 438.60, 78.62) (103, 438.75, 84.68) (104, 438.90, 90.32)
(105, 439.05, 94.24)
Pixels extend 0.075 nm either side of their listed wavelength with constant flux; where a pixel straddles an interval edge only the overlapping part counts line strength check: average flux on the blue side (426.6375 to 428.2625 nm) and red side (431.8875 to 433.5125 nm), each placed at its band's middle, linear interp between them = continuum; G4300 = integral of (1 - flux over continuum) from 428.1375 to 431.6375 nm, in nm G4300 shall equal 0.53 nm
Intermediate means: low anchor 74.2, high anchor 92.3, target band 69.7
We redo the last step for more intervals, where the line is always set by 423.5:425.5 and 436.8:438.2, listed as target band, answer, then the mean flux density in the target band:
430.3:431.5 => 0.333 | 63.2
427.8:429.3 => 0.131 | 77.4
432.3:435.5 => -0.102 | 93.5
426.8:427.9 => 0.171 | 70.6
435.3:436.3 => -0.075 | 99.6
